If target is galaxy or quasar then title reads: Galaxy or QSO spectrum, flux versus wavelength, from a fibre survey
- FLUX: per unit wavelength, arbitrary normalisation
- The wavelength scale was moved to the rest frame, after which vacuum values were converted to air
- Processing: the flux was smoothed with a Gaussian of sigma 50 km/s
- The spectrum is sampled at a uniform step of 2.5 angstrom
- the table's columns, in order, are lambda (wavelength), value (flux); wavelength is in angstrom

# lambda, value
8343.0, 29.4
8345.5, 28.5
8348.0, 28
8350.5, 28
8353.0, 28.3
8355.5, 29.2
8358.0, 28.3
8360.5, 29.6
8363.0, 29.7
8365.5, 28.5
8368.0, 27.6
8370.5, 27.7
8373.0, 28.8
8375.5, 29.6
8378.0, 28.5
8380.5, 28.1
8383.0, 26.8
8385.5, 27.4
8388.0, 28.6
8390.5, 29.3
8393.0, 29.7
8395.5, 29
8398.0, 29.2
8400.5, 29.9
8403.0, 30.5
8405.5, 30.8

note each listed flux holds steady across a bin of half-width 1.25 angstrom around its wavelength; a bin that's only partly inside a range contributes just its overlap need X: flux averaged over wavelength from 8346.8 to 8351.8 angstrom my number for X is 28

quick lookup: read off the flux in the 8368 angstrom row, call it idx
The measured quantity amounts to 27.6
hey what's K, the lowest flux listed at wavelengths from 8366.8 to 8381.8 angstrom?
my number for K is 27.6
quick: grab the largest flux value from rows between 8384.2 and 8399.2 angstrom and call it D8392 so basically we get 29.7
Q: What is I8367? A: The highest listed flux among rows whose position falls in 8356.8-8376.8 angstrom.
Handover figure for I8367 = 29.7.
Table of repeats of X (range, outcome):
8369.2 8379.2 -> 28.6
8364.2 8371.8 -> 28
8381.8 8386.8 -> 27.1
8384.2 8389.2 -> 28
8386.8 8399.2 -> 29.2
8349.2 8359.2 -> 28.4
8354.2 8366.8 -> 29.1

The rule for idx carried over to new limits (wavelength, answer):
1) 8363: 29.7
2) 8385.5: 27.4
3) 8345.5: 28.5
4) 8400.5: 29.9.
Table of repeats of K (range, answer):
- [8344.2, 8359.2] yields 28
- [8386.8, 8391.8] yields 28.6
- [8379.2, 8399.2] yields 26.8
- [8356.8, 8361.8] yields 28.3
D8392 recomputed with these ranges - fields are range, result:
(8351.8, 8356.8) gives 29.2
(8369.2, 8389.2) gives 29.6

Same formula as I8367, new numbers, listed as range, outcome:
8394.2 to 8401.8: 29.9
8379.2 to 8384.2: 28.1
